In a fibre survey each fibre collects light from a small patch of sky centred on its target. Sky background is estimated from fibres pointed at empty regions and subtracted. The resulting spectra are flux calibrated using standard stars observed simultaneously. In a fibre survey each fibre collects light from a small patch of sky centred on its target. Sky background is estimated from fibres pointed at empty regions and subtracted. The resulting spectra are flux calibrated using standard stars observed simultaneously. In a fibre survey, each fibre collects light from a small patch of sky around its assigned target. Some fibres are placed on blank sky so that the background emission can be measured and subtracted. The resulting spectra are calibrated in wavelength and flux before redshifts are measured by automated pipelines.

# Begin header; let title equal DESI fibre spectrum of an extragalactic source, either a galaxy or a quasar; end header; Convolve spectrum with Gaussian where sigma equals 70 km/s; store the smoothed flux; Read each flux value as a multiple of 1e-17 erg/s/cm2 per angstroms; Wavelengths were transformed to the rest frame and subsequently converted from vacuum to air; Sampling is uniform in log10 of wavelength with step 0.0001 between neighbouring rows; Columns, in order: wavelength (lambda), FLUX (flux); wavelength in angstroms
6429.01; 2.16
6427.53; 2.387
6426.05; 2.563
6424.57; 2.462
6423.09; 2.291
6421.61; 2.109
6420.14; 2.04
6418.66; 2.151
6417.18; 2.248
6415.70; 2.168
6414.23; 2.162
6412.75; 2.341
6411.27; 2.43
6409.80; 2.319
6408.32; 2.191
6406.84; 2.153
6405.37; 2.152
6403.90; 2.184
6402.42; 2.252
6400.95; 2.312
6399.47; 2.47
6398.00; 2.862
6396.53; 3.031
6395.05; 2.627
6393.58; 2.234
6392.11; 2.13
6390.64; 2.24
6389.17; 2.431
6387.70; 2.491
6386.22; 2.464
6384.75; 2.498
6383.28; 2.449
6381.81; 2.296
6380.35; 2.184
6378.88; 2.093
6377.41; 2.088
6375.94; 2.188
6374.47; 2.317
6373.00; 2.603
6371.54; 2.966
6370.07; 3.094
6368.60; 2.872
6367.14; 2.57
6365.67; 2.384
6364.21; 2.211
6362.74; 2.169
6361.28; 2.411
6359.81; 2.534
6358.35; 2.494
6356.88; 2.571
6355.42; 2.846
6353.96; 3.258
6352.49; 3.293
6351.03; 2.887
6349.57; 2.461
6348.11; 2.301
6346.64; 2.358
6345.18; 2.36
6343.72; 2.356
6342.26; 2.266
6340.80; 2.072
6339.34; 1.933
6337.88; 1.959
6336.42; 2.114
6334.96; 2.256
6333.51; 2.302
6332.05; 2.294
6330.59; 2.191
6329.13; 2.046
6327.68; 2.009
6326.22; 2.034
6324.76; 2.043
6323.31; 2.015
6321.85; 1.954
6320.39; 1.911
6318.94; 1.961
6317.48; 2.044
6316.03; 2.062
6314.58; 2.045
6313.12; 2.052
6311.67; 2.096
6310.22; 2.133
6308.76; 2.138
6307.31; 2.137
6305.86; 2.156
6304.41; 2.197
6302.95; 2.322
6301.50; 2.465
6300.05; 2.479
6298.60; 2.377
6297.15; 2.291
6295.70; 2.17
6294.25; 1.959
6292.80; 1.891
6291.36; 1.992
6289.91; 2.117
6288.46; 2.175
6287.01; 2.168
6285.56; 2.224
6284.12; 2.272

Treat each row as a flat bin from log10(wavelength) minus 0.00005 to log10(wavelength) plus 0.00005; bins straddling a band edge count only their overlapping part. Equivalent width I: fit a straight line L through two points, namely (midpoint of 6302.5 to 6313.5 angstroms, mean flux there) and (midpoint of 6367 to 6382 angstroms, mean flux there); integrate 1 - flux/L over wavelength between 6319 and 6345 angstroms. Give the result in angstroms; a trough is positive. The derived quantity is 1.9 angstroms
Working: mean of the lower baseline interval 2.15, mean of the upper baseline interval 2.48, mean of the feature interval 2.11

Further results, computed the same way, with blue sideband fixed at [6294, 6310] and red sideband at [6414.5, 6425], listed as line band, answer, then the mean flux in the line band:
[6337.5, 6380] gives -4.9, 2.48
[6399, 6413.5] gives -0.5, 2.28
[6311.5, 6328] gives 1.7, 2.02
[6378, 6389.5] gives -0.7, 2.36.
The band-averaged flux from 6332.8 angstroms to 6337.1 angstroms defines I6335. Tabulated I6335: 2.23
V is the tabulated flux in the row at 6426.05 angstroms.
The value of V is 2.563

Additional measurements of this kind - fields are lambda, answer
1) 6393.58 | 2.234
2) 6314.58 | 2.045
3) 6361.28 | 2.411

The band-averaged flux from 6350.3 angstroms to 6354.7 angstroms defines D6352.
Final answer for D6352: 3.14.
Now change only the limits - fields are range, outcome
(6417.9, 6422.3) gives 2.1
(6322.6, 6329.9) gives 2.03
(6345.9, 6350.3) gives 2.37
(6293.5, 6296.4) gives 2.06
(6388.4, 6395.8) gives 2.33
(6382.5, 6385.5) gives 2.47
